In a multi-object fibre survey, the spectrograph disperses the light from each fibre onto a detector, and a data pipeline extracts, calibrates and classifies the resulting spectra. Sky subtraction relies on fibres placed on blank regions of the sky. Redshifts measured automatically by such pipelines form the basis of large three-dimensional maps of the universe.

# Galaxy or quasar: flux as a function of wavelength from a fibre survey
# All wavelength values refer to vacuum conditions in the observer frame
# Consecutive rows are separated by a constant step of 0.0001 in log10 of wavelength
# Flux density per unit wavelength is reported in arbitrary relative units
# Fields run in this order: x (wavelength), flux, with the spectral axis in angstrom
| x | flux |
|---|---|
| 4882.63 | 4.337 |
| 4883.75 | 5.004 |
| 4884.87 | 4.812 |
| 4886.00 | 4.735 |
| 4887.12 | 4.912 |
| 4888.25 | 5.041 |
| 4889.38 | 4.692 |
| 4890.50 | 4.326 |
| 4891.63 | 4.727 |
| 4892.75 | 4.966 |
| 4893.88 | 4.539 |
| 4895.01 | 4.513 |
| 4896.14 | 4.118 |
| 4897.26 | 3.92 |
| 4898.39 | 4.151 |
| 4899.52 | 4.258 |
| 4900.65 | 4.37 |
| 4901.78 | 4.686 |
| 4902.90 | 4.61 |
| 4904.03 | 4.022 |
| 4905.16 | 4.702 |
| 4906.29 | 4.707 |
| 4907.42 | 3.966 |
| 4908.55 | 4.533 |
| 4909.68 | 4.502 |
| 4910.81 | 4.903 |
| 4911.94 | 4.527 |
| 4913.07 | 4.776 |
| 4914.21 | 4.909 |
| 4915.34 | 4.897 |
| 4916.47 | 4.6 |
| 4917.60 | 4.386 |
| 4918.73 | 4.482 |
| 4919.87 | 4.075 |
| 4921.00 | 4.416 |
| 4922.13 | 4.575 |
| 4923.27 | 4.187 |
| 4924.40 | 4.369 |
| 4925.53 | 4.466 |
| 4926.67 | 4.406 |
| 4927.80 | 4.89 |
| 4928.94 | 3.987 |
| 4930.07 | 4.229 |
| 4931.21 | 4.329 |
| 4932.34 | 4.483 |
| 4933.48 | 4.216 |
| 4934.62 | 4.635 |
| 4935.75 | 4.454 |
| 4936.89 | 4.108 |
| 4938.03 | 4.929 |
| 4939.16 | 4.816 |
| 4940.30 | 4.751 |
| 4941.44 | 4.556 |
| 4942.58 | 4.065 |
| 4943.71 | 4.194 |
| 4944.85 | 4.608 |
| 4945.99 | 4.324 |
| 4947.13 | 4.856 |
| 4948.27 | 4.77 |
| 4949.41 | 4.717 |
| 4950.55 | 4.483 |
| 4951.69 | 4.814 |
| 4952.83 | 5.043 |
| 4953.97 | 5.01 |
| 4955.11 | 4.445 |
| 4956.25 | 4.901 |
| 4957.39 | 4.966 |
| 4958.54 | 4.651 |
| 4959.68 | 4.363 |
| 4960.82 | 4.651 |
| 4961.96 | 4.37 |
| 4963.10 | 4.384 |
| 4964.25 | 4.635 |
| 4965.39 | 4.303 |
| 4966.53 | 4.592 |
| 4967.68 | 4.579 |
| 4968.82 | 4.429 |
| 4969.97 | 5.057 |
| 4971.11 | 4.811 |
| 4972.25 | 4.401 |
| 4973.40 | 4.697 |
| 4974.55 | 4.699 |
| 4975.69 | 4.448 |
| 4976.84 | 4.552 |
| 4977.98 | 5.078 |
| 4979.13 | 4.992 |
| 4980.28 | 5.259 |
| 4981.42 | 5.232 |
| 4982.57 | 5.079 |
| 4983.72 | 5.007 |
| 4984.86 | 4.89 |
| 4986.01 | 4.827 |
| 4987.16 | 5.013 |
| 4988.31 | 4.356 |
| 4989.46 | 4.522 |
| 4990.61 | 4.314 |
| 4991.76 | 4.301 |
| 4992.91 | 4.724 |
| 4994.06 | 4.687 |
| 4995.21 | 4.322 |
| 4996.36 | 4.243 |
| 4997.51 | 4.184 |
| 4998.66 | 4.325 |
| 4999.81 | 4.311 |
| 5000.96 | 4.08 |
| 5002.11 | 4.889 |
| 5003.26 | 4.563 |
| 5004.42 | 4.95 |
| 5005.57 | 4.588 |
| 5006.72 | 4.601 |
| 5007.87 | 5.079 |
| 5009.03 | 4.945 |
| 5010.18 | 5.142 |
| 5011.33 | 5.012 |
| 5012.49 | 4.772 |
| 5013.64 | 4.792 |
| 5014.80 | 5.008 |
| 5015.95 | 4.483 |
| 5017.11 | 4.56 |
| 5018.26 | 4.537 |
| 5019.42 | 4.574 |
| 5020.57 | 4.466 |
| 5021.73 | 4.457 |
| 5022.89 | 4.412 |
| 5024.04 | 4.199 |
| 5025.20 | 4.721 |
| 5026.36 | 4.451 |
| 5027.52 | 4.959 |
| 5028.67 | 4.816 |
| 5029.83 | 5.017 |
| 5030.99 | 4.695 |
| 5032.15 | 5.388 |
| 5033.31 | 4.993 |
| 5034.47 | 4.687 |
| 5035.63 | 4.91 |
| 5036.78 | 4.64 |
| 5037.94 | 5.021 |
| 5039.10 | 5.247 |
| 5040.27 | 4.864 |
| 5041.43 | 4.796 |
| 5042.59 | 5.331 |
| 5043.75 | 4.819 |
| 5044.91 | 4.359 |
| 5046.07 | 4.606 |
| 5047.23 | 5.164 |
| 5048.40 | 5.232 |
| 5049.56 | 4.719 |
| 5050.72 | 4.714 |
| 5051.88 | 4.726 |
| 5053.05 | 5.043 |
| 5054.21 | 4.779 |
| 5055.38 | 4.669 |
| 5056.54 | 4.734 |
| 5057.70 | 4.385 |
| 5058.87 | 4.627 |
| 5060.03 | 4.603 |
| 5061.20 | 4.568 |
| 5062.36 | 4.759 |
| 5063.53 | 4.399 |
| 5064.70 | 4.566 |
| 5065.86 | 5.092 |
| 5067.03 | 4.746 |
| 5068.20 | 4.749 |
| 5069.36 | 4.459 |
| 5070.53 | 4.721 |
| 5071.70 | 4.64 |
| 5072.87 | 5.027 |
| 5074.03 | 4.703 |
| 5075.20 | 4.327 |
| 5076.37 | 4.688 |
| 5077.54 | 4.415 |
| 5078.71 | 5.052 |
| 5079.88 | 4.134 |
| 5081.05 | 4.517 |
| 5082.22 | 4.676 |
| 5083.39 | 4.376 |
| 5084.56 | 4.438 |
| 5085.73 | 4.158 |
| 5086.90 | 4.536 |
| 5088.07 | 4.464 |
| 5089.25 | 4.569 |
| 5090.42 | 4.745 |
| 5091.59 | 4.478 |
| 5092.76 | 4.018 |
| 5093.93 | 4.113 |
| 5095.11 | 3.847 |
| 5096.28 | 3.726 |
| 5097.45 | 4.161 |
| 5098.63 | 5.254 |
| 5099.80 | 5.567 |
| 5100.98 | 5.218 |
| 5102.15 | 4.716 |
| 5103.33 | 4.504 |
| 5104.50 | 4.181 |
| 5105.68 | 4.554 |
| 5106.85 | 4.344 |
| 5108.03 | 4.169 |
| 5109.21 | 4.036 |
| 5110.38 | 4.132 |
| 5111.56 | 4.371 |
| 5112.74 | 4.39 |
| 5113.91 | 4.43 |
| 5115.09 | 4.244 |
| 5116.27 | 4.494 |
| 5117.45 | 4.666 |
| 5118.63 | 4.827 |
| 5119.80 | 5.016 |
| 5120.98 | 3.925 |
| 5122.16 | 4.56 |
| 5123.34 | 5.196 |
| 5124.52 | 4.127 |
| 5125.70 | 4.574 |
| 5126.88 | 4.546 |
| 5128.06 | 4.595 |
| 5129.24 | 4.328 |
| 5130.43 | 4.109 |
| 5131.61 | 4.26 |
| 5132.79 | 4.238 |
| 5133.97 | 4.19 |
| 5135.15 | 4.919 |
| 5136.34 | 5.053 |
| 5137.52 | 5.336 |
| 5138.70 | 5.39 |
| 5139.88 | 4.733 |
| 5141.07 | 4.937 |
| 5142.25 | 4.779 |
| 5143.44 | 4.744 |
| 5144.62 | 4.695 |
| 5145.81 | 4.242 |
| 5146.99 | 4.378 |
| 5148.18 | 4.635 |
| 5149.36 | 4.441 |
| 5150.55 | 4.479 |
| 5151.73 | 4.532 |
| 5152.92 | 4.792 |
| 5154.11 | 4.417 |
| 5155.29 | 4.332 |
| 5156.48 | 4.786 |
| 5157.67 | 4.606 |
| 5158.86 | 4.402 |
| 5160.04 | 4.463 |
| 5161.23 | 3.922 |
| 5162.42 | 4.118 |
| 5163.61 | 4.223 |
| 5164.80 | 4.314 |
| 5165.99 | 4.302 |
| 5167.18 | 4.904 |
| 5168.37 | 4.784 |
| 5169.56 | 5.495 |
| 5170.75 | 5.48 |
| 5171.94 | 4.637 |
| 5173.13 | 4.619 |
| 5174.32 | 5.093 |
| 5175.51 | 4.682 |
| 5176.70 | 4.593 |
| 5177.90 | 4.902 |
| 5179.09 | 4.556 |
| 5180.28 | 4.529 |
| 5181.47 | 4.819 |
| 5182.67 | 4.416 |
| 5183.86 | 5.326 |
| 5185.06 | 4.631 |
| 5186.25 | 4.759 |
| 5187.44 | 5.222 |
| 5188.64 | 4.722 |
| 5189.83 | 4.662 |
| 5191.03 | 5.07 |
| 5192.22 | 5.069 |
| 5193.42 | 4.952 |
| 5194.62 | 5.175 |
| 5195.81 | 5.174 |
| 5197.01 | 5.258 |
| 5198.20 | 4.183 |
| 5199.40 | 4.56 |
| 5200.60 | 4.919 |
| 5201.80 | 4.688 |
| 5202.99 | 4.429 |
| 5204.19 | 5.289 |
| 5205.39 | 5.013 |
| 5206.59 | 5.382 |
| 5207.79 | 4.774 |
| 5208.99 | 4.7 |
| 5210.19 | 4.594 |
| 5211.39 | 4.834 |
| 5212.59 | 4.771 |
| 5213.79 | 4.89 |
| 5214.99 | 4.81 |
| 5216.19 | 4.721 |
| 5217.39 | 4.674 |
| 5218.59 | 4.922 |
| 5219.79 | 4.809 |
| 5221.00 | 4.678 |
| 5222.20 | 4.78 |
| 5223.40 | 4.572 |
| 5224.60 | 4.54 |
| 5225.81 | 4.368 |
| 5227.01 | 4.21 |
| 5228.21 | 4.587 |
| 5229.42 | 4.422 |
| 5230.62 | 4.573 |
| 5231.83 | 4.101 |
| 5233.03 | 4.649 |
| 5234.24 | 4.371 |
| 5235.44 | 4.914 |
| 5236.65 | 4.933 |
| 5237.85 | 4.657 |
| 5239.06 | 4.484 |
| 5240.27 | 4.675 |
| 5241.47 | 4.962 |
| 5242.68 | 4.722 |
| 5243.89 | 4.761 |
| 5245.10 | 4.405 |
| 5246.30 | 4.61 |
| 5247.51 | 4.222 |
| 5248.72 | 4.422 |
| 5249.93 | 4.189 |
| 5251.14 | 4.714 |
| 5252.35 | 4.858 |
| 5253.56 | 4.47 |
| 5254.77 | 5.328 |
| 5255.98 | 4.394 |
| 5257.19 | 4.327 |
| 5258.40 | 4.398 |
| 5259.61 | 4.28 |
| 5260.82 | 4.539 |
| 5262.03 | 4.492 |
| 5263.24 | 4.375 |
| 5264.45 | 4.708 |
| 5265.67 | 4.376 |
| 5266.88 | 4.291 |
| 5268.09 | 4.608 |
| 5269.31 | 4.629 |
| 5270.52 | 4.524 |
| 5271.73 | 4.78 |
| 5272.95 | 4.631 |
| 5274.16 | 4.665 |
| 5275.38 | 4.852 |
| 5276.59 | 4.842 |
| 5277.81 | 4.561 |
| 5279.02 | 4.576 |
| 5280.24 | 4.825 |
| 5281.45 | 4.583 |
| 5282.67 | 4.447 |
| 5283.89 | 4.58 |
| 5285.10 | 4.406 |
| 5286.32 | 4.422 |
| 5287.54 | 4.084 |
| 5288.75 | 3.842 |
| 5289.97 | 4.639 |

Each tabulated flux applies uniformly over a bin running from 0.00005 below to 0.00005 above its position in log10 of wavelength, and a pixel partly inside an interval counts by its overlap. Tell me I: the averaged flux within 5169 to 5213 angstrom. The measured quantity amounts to 4.86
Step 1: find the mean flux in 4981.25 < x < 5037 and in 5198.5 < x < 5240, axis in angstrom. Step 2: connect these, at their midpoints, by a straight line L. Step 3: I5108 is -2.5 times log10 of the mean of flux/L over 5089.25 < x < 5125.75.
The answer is 0.05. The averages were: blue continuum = 4.68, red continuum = 4.69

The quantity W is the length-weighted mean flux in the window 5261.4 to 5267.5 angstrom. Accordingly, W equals 4.45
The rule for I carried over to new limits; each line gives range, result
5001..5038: 4.75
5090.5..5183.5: 4.56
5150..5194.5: 4.7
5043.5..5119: 4.57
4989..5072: 4.7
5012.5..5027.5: 4.58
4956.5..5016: 4.68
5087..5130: 4.47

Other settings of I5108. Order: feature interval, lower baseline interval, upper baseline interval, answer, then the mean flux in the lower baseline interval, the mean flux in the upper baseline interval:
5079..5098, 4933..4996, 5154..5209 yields 0.09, 4.65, 4.76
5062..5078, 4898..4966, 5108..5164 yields -0.03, 4.53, 4.52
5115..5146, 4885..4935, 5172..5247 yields 0.01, 4.5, 4.74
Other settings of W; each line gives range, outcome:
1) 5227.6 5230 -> 4.5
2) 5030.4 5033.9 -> 5.02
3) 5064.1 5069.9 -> 4.73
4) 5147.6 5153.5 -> 4.58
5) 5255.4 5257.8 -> 4.36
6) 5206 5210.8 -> 4.86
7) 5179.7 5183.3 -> 4.6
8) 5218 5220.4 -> 4.85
